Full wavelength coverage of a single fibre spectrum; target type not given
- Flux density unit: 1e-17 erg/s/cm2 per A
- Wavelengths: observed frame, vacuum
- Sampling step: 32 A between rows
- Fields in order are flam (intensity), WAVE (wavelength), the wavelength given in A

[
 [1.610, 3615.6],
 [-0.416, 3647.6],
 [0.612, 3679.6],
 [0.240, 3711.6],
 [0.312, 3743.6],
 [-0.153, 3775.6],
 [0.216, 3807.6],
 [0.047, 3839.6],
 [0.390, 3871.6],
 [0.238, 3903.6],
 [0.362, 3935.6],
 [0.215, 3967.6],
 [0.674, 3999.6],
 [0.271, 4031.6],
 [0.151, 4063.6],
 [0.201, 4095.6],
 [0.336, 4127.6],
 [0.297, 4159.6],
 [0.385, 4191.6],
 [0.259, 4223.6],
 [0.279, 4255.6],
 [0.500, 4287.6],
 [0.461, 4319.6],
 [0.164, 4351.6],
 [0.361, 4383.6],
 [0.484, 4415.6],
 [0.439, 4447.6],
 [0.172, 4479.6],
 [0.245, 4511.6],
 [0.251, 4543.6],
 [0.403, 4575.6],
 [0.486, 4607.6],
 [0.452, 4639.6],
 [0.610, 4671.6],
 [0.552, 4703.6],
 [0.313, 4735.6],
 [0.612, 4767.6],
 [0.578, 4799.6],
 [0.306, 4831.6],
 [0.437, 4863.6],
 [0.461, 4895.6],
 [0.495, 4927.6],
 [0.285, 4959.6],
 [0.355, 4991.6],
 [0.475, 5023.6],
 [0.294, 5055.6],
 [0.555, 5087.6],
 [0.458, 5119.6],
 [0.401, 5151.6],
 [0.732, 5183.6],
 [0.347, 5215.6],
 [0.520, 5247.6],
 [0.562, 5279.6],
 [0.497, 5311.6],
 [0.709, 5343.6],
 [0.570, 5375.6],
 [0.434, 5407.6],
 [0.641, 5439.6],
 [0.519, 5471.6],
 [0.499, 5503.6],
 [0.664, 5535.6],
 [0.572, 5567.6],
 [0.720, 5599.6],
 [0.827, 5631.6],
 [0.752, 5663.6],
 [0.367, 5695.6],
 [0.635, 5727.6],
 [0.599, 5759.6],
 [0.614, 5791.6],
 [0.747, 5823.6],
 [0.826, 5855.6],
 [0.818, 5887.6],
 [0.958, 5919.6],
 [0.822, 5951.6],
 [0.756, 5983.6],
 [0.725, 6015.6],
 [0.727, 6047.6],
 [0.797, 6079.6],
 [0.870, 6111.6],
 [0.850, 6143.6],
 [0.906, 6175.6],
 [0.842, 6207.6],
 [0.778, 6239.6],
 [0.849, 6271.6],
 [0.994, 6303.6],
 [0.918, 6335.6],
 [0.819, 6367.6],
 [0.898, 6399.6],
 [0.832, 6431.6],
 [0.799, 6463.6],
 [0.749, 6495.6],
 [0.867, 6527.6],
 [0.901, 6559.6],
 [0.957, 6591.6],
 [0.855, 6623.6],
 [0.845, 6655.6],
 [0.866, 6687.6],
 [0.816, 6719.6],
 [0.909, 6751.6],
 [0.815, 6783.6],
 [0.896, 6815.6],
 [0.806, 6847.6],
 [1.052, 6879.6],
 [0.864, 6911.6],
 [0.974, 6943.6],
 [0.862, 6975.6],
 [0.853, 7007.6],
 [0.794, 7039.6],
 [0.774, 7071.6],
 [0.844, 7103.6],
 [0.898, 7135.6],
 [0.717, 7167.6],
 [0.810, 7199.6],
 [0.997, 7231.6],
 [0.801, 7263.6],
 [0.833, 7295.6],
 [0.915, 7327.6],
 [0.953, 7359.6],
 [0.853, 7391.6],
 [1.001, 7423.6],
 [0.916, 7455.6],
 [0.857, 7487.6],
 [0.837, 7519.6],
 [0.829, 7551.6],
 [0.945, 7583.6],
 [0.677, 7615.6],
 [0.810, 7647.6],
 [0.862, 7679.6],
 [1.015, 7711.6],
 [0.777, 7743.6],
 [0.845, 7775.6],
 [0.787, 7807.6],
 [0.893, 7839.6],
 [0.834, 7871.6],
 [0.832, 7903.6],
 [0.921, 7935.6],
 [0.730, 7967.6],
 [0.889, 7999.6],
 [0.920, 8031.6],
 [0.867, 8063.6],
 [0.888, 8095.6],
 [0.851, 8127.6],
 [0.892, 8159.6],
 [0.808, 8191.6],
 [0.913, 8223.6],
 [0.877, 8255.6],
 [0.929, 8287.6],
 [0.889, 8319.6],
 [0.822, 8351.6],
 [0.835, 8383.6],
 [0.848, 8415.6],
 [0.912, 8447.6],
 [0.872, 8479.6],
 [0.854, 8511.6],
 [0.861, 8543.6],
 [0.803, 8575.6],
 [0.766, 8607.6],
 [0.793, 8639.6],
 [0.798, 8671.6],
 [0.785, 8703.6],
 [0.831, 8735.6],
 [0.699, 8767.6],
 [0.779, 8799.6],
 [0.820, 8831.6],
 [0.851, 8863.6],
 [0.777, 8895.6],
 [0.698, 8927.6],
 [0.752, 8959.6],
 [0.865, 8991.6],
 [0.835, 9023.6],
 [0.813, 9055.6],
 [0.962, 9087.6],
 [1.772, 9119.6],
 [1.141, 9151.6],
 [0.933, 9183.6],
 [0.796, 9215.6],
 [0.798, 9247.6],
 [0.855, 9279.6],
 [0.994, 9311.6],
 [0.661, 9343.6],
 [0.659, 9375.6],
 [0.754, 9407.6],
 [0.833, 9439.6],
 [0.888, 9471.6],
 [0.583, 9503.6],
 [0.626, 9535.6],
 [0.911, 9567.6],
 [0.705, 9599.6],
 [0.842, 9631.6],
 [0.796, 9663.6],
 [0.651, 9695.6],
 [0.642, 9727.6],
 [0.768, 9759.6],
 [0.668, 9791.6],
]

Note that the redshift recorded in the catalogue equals 0.388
